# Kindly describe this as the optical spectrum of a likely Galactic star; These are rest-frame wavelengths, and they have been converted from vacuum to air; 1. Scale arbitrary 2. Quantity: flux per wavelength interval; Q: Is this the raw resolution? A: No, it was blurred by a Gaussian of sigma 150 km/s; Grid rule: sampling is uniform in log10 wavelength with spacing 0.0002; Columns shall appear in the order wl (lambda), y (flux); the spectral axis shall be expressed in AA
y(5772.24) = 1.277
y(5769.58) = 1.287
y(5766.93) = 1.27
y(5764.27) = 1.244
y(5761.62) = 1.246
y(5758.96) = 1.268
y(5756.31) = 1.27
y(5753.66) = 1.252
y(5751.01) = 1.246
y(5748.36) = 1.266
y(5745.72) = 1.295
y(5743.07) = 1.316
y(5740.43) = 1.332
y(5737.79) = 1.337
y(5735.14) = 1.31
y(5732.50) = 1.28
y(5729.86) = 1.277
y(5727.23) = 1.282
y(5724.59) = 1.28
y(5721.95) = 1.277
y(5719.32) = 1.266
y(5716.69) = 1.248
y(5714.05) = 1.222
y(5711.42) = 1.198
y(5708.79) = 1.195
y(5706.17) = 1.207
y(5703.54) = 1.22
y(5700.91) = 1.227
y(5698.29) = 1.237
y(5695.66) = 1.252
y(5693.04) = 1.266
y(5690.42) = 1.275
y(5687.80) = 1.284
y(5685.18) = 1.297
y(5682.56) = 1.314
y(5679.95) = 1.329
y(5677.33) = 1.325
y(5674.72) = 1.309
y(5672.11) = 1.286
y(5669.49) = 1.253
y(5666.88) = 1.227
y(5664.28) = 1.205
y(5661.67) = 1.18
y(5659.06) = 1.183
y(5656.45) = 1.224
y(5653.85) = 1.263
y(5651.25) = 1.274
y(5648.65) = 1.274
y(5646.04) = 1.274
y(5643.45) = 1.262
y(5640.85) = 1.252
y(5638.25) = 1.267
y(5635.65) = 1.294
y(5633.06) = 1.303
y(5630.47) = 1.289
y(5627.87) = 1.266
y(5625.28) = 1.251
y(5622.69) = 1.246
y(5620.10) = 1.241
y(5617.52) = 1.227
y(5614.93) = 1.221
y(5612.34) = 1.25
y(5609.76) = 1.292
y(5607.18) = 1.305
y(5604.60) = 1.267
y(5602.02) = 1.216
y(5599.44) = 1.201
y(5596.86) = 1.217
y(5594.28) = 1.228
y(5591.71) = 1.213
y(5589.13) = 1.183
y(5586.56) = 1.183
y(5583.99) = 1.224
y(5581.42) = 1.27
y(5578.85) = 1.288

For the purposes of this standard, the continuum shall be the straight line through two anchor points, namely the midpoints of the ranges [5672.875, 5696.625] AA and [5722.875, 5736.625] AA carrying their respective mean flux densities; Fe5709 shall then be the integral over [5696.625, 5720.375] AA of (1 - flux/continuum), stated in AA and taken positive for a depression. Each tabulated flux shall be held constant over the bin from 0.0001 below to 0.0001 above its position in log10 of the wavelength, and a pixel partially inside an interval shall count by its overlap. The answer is 1.2 AA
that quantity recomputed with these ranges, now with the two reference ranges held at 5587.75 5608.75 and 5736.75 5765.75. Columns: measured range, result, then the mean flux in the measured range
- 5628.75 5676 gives -0.37 AA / 1.26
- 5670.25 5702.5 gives -0.63 AA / 1.28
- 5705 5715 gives 0.48 AA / 1.21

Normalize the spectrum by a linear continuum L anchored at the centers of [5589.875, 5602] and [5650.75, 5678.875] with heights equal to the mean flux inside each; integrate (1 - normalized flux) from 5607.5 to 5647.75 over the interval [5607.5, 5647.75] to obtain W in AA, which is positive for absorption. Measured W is -1.1 AA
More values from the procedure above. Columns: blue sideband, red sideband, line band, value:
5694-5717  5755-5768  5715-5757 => -1.4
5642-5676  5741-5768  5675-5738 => -0.4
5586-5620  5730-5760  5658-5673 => 0.4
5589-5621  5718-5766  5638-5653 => -0.2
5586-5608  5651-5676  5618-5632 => -0.3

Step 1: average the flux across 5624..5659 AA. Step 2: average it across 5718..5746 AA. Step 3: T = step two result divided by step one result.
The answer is 1.02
